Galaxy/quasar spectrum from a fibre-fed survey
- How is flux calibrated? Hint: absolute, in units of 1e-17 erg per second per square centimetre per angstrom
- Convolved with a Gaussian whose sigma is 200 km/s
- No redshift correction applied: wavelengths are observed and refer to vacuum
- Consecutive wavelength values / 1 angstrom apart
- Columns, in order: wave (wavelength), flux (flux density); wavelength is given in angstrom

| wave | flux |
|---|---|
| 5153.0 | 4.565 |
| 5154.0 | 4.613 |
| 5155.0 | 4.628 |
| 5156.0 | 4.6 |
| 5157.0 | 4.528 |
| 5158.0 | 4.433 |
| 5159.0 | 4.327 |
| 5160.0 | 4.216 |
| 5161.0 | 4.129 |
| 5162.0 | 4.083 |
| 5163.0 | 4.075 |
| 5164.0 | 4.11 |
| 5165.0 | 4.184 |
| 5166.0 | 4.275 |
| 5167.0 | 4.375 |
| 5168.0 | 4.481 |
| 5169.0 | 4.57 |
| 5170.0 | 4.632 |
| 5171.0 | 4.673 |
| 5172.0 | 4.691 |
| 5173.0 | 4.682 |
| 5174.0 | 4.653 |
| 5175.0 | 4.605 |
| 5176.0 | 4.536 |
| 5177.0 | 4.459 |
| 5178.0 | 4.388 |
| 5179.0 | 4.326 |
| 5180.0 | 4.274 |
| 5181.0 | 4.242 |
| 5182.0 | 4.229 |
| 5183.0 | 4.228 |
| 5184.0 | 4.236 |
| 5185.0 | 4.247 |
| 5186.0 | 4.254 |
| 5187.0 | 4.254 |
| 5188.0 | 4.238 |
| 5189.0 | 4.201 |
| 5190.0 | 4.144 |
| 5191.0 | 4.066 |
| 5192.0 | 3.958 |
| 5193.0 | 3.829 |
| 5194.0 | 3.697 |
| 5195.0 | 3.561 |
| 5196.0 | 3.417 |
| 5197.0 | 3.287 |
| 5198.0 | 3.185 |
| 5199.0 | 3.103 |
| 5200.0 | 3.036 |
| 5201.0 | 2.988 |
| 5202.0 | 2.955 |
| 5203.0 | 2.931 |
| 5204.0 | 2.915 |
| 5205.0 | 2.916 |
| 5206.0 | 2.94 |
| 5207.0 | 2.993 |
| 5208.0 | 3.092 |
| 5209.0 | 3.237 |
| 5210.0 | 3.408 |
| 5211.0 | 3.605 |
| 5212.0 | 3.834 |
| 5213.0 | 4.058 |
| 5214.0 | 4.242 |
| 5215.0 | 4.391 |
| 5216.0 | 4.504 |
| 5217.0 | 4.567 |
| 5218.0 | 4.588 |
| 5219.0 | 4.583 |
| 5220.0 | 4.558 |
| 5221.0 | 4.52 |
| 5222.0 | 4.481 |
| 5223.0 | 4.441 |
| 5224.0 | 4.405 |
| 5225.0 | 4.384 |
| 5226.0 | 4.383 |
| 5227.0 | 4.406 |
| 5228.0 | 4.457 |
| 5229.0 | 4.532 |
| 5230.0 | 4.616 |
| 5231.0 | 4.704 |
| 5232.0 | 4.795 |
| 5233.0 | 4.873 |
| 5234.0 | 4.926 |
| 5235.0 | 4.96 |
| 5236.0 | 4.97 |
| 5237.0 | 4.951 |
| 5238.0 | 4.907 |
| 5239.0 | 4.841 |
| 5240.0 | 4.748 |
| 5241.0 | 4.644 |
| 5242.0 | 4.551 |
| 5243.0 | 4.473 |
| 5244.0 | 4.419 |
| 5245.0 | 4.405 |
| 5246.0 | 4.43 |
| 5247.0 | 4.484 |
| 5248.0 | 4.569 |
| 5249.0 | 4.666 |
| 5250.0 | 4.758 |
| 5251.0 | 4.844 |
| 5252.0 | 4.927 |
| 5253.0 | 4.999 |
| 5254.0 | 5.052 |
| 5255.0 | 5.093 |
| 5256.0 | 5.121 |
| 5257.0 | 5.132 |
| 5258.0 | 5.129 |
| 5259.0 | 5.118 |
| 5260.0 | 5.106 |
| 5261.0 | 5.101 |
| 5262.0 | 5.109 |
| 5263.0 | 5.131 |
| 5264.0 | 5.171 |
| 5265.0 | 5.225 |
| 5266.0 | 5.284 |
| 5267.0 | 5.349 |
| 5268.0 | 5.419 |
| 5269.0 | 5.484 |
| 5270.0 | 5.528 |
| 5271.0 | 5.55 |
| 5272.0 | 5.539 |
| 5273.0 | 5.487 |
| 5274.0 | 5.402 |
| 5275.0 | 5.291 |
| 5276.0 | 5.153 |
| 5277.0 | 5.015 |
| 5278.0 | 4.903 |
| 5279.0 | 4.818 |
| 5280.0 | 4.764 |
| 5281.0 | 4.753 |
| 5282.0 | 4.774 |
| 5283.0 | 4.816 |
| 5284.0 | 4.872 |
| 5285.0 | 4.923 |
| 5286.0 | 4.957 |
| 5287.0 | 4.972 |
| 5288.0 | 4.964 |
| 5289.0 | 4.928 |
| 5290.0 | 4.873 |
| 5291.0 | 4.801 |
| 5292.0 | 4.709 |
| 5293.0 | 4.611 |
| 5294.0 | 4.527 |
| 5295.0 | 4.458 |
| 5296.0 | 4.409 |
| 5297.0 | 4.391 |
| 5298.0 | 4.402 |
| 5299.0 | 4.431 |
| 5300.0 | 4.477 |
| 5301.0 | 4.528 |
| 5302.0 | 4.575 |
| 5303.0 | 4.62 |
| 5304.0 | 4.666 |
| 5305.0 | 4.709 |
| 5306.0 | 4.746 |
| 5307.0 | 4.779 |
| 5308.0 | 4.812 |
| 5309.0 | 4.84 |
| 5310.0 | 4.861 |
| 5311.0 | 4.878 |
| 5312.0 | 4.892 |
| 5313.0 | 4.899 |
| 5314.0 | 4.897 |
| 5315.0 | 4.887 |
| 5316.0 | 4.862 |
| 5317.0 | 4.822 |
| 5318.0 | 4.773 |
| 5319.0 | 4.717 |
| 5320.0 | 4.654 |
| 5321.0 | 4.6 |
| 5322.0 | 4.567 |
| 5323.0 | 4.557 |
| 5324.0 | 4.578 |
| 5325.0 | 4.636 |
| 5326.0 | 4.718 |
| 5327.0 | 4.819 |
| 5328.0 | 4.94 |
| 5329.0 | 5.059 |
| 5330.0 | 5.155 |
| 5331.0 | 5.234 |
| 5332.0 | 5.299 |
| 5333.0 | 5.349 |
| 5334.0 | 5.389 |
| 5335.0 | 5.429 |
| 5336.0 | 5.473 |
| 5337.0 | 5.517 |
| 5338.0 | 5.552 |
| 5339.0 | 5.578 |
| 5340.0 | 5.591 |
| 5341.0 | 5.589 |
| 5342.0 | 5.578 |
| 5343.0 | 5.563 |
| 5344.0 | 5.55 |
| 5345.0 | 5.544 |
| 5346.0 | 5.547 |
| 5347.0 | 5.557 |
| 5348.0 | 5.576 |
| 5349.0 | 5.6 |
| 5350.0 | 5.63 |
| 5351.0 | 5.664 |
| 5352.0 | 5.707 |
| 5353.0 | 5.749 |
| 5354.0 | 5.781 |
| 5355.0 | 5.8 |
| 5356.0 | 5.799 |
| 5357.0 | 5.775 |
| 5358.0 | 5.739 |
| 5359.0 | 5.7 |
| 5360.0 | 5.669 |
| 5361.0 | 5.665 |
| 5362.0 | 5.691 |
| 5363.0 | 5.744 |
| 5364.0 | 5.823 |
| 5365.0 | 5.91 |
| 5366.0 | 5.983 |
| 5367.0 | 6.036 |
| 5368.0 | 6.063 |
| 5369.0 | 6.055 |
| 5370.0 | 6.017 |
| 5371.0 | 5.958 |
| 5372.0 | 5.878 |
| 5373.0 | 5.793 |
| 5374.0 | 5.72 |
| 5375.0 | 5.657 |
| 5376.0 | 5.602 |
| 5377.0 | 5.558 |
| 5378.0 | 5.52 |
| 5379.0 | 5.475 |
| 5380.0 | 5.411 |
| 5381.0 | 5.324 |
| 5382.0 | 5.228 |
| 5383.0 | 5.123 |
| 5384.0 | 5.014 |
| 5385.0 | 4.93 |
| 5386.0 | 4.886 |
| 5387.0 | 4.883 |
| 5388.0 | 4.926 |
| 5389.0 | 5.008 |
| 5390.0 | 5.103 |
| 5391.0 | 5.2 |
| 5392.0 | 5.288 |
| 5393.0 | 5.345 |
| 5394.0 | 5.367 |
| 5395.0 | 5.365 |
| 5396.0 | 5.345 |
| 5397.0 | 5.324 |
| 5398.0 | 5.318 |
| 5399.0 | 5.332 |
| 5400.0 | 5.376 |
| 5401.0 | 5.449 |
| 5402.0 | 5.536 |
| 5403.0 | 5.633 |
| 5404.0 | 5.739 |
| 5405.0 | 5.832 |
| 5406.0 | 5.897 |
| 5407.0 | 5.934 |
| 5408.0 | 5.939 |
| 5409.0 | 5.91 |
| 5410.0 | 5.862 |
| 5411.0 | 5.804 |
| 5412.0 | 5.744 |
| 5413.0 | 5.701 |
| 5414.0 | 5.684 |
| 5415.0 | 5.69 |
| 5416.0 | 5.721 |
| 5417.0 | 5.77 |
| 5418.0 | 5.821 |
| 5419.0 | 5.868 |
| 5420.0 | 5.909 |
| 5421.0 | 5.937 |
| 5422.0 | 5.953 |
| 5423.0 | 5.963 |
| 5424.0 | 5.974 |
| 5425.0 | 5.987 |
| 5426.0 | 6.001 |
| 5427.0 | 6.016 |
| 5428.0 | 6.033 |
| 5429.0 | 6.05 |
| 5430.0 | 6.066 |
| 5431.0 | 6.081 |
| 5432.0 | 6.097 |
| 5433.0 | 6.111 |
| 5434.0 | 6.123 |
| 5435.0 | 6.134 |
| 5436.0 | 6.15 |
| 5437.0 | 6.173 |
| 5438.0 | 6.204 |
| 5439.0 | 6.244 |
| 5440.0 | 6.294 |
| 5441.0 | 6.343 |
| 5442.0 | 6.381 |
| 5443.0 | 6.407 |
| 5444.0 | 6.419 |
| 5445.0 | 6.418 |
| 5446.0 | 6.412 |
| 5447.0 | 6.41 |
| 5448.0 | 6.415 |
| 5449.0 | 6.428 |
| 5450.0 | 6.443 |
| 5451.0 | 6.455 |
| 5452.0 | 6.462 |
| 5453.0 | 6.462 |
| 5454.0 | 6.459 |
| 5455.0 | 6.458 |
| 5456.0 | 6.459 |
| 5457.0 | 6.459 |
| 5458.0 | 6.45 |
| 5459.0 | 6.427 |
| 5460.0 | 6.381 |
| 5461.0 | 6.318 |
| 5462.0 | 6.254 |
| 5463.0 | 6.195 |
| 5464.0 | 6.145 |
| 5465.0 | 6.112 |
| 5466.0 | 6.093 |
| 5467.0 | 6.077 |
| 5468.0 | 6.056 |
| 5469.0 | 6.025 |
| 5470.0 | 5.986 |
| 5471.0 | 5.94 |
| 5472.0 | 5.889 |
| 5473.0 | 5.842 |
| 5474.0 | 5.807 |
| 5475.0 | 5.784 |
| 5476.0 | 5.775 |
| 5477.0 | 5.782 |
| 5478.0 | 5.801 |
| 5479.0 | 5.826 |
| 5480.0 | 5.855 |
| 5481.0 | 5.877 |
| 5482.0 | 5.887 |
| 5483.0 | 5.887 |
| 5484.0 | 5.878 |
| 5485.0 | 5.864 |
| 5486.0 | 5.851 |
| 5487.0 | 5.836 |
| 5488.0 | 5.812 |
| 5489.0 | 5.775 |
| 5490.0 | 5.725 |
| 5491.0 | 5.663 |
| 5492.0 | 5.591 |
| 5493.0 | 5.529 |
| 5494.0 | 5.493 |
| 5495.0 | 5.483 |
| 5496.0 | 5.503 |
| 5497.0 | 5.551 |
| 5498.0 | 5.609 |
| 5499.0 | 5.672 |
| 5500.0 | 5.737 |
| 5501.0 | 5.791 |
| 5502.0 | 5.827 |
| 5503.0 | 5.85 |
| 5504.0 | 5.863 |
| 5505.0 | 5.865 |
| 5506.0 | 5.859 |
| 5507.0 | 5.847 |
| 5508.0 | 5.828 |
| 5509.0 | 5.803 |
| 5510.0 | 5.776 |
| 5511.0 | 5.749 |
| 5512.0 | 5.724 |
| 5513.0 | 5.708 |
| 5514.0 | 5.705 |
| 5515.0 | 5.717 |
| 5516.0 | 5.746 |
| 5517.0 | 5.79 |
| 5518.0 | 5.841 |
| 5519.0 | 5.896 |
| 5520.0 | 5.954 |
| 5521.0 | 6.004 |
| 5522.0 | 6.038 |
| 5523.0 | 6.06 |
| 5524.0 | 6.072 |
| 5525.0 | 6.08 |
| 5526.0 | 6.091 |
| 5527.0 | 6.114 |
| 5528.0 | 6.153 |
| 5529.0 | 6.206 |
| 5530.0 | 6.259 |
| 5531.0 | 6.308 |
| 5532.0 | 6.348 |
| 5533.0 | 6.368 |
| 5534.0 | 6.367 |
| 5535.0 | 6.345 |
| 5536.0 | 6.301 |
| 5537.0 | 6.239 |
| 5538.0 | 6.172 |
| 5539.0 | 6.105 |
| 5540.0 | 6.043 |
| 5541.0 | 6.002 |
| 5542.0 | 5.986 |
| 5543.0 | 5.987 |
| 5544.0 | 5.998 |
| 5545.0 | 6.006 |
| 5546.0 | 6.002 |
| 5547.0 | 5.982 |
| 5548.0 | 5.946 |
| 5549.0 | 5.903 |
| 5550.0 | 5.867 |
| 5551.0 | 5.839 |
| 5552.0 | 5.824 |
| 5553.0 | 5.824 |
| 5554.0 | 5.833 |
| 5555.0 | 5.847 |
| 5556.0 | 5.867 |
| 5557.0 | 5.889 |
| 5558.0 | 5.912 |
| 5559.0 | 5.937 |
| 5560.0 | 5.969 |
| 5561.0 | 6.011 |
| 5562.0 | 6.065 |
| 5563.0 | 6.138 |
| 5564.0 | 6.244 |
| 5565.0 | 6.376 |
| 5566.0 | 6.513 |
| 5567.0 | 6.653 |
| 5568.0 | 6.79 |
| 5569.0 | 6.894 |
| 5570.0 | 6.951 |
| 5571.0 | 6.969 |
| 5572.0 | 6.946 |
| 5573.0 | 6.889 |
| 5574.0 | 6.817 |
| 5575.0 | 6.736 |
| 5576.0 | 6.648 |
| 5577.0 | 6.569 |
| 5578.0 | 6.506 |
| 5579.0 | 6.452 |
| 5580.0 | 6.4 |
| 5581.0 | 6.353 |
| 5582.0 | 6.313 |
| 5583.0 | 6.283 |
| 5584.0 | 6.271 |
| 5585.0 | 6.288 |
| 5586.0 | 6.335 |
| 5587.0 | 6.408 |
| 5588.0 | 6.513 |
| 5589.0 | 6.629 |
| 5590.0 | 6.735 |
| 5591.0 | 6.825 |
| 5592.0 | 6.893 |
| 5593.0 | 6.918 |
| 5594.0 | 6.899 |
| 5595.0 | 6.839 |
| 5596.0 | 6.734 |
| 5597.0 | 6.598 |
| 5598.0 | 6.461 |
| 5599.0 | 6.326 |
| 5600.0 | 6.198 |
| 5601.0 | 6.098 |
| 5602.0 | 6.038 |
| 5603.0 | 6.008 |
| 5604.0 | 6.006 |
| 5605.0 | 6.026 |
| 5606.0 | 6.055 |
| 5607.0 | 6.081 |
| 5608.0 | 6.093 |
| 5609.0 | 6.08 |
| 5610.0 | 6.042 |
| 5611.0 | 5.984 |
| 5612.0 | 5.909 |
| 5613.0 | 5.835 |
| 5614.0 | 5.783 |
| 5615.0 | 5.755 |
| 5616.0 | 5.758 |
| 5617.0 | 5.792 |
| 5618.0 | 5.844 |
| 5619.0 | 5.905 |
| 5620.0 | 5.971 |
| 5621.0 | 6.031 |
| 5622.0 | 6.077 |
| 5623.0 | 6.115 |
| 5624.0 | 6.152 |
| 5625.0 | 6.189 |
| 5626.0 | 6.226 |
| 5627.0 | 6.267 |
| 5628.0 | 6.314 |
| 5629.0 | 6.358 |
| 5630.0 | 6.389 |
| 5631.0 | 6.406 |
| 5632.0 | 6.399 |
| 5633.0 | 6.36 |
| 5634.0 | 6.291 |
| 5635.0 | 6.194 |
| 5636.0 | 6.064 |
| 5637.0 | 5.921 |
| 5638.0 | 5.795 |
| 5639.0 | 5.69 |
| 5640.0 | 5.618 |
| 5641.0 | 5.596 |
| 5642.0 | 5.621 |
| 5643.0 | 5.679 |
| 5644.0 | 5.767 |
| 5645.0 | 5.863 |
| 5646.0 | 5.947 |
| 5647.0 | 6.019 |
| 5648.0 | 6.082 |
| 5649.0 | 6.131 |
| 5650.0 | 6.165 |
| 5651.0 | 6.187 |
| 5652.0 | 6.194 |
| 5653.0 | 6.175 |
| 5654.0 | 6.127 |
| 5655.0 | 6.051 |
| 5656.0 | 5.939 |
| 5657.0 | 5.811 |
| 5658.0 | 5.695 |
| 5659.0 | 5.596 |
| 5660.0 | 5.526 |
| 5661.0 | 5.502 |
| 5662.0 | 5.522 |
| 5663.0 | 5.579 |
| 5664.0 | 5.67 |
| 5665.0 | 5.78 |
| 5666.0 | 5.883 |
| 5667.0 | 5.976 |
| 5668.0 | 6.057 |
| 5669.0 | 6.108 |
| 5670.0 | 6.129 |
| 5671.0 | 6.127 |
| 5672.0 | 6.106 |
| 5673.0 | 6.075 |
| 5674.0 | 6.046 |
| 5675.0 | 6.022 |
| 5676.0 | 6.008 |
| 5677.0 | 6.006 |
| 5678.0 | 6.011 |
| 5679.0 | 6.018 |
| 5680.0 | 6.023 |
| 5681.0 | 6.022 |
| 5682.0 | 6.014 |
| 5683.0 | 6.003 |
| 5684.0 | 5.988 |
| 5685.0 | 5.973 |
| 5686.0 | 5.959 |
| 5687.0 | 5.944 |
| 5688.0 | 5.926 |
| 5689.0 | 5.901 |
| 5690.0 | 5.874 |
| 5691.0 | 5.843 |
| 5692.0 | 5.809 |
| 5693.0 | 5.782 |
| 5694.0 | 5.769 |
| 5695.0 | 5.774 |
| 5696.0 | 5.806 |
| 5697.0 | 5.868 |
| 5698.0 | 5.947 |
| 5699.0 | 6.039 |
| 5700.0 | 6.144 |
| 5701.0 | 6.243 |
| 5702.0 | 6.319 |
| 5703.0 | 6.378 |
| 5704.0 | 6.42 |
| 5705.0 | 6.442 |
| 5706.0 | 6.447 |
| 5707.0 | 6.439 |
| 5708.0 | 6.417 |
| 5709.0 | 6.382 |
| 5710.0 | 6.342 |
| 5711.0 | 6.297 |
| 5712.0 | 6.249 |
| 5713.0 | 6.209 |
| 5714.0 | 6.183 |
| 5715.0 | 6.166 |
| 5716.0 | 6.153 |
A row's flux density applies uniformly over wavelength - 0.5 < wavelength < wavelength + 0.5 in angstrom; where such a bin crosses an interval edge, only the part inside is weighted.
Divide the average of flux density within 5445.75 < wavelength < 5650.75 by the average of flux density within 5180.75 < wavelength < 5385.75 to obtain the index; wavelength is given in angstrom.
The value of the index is 1.26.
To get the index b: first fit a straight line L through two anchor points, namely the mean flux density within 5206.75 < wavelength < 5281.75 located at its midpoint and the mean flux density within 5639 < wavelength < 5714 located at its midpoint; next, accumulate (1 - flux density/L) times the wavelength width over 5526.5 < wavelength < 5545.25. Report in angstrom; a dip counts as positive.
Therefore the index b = -2.0 angstrom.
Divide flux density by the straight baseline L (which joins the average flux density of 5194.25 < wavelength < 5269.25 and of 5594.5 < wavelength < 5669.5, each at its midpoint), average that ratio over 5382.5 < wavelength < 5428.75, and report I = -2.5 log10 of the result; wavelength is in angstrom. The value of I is -0.098 mag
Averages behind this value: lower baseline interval 4.39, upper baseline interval 6.02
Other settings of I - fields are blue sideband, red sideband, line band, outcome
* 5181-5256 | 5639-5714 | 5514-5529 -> -0.11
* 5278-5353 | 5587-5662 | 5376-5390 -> 0.01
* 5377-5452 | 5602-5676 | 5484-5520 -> 0.02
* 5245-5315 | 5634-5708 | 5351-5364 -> -0.12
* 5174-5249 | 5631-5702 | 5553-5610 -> -0.14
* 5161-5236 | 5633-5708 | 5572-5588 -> -0.16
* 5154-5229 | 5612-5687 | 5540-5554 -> -0.07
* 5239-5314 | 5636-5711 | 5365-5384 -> -0.11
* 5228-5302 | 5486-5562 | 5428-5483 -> -0.10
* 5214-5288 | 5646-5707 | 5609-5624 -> -0.02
